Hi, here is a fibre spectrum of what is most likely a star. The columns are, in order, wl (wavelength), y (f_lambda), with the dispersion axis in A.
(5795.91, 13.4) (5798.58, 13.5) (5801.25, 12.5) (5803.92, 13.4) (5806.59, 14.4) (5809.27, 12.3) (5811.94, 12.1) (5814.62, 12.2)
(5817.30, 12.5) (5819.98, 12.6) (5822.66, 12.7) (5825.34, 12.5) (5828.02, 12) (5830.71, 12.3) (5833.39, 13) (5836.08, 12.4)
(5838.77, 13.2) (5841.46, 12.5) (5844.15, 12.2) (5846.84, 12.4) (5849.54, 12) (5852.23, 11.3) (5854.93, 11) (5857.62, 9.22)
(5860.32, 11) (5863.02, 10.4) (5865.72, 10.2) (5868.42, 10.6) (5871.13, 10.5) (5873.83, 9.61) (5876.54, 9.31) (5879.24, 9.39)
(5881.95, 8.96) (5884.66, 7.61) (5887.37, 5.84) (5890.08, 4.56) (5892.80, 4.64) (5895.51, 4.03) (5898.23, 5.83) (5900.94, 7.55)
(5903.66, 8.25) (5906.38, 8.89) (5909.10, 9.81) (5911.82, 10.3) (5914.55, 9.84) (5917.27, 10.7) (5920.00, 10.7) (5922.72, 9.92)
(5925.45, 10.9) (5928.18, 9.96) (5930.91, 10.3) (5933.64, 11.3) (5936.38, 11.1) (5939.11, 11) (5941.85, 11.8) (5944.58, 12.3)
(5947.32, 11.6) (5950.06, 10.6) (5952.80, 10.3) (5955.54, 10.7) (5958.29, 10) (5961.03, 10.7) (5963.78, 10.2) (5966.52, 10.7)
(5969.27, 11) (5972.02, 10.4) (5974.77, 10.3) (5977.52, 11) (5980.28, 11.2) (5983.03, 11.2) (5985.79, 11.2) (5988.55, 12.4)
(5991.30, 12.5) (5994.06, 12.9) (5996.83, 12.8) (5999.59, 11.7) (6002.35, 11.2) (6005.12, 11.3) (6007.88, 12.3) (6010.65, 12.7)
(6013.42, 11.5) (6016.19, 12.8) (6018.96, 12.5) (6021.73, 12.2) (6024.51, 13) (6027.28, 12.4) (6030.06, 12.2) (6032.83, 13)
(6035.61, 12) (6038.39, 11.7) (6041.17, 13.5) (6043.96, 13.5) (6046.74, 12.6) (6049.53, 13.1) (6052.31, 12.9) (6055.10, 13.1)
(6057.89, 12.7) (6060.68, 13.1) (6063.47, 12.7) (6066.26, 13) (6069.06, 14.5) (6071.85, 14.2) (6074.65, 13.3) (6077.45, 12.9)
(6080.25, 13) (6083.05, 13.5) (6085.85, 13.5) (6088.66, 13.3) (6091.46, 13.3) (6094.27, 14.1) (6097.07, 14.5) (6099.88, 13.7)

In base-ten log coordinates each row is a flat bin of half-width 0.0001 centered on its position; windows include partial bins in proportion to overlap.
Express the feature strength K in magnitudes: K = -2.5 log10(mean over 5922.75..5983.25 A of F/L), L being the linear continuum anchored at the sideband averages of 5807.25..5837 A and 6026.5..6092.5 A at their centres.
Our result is 0.18 mag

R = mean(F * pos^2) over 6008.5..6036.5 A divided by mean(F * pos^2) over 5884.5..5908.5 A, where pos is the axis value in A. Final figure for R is 2.0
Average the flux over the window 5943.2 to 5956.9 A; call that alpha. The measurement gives 11.1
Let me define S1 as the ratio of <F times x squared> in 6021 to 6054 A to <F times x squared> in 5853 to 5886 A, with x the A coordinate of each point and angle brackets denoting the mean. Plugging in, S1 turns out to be 1.36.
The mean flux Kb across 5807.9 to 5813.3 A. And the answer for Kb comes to 12.2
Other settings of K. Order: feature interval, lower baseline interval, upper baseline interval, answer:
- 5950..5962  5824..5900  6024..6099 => 0.10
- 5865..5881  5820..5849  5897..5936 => 0.13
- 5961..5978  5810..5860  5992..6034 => 0.16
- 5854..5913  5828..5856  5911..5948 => 0.34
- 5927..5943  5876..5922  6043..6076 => -0.19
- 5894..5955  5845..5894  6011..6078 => 0.07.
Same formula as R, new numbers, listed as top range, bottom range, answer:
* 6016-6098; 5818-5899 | 1.38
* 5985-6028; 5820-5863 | 1.08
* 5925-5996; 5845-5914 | 1.27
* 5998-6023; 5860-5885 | 1.29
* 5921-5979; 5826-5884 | 1.00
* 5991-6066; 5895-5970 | 1.28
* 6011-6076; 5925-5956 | 1.21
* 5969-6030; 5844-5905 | 1.39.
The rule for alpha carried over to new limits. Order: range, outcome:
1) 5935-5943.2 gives 11.3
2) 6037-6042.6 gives 12.6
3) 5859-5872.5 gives 10.5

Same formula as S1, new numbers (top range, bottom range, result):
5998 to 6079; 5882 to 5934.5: 1.56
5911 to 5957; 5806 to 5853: 0.90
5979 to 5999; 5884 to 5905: 2.07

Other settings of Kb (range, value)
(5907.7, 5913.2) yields 10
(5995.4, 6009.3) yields 11.9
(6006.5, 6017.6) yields 12.3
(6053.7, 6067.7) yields 12.9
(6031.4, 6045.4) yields 12.7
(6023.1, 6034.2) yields 12.7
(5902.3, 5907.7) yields 8.57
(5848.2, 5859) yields 10.9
